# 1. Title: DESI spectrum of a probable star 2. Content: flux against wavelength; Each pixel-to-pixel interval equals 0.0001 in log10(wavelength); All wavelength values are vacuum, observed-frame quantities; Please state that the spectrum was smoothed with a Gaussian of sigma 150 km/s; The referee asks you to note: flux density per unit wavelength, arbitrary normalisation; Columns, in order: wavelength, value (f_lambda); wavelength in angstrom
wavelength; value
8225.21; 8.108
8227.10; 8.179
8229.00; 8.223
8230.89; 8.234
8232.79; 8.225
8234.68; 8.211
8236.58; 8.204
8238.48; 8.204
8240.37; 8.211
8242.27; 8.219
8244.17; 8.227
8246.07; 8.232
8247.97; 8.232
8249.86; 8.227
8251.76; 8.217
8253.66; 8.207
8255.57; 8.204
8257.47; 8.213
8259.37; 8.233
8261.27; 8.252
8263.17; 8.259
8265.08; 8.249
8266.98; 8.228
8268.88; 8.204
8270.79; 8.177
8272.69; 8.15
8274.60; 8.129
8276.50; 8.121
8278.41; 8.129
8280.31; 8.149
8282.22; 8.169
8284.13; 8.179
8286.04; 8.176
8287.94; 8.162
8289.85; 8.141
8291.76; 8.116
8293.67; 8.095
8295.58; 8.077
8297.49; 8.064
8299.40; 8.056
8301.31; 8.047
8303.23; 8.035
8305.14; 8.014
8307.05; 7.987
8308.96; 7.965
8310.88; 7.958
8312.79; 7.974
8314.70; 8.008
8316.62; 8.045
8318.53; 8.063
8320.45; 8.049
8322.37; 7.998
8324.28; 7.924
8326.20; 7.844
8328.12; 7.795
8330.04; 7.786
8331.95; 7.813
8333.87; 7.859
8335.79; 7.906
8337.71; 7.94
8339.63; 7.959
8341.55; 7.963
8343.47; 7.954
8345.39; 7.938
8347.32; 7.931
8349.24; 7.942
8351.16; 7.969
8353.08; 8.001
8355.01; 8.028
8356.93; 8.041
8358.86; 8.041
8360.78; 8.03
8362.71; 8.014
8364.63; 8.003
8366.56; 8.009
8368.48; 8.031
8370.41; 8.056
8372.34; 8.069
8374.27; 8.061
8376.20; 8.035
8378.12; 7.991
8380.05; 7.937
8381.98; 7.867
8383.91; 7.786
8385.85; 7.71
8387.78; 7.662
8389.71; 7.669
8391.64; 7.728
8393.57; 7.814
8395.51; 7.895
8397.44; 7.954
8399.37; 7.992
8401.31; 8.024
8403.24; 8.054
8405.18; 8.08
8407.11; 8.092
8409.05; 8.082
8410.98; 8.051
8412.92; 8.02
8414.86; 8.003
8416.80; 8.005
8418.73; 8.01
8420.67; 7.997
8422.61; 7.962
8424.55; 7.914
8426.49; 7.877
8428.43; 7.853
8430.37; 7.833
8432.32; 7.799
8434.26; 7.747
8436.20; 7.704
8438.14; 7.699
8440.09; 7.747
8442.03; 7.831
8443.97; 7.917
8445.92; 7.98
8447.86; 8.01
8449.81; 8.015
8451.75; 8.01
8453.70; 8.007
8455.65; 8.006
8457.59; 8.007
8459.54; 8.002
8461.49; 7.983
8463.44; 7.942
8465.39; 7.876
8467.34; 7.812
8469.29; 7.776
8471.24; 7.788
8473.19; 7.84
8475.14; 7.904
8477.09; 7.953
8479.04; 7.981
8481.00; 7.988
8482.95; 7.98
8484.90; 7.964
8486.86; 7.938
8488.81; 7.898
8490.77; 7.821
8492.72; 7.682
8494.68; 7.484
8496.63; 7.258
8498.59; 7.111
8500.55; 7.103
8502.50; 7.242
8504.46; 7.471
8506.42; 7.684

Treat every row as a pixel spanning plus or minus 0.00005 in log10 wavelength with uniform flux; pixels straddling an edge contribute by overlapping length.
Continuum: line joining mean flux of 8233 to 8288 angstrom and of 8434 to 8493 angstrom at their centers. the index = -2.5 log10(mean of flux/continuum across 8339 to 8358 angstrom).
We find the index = 0.01 mag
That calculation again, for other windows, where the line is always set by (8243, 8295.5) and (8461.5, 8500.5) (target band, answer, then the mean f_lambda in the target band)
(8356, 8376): 0.00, 8.03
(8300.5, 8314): 0.02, 8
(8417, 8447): 0.00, 7.86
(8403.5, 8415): -0.02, 8.06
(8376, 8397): 0.02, 7.82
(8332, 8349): 0.02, 7.92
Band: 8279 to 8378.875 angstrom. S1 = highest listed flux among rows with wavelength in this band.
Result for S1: 8.179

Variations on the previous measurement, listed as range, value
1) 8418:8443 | 8.01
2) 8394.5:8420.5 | 8.092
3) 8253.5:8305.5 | 8.259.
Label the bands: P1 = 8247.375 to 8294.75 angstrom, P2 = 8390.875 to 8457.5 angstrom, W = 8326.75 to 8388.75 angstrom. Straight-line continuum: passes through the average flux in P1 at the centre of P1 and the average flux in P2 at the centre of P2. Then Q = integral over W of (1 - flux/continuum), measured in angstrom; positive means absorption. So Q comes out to 0.8 angstrom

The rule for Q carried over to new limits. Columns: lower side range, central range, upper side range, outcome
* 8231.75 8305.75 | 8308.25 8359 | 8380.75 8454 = 0.7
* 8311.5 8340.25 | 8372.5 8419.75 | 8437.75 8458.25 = 0.0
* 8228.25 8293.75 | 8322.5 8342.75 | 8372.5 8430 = 0.4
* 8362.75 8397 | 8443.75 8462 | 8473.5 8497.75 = -0.4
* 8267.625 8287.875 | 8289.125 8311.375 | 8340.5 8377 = 0.2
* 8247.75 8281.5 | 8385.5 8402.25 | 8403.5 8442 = 0.3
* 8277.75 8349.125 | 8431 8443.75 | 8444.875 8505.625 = 0.1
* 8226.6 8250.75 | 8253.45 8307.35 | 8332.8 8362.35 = -0.2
